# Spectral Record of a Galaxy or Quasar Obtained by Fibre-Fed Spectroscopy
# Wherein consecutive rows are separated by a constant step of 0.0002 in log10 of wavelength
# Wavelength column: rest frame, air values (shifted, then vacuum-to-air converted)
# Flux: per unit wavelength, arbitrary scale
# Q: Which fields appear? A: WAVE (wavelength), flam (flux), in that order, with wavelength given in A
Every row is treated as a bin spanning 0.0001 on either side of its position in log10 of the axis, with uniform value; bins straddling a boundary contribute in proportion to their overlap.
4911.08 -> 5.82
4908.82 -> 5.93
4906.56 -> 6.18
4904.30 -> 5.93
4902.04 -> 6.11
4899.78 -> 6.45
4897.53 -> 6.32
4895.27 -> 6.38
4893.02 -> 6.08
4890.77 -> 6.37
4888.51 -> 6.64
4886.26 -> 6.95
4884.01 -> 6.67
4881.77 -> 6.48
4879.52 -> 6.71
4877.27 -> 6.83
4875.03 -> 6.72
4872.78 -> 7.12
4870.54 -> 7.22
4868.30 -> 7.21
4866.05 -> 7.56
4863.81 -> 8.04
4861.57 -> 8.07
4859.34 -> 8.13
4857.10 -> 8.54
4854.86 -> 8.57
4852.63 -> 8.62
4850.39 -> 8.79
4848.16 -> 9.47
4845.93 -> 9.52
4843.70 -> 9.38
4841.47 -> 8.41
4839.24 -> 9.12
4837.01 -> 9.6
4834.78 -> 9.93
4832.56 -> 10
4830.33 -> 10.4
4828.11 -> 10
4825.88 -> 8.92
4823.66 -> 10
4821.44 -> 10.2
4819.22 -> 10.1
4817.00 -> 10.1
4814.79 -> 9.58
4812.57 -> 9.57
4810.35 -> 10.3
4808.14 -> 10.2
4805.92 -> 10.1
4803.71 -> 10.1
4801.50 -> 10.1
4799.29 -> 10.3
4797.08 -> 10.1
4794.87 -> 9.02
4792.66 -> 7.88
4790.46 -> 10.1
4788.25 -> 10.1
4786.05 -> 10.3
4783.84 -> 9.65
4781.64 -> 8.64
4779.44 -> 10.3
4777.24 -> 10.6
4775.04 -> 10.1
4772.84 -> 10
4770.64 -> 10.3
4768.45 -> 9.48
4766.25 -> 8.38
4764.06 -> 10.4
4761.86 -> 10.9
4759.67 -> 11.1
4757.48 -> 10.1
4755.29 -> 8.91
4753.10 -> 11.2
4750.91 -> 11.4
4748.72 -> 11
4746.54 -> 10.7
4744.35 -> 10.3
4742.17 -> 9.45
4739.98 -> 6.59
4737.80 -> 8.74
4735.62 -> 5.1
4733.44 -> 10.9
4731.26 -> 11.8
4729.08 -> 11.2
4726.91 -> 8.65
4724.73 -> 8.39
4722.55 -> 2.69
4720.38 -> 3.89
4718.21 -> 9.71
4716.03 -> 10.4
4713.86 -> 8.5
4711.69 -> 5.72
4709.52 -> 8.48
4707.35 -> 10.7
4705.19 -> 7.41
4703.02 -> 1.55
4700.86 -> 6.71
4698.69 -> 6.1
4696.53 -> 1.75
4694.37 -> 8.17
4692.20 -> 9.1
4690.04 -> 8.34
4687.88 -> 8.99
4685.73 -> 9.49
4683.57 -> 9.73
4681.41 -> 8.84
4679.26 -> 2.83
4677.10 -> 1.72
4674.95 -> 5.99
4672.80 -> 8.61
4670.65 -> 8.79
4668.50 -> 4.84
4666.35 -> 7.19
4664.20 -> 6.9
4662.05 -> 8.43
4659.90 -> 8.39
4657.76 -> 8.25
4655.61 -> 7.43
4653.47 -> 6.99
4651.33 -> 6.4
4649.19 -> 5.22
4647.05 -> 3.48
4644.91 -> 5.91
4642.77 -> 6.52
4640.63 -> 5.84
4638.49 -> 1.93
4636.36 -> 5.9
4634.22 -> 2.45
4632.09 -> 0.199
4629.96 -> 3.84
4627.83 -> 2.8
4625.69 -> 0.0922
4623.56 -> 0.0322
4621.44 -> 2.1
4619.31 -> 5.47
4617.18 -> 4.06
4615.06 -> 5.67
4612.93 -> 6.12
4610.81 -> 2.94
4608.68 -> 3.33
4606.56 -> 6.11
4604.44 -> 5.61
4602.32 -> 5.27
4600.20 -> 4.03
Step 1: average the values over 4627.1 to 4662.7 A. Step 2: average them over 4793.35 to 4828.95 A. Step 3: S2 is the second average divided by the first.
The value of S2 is 1.9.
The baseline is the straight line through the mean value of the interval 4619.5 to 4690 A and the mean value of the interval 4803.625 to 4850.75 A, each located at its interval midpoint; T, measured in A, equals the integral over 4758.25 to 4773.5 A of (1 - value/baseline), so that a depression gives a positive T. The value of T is -3.42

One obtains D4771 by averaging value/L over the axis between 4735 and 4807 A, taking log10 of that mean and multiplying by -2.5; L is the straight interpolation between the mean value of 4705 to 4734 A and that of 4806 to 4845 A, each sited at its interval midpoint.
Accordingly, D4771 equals -0.079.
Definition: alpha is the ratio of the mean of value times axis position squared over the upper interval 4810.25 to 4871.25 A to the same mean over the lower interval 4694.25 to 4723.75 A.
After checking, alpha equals 1.48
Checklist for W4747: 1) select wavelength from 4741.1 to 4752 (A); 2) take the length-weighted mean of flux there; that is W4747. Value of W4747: 10.6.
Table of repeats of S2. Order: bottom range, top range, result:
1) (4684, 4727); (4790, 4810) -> 1.35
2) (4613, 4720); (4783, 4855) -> 1.61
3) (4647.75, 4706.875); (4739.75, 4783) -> 1.47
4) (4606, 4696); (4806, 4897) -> 1.51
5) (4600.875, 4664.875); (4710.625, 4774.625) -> 1.92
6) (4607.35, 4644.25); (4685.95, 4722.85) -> 2.01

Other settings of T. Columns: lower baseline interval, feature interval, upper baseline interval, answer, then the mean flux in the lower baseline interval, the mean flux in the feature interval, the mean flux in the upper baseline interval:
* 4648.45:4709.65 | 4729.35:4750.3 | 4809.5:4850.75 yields -3.7 A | 7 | 9.51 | 9.66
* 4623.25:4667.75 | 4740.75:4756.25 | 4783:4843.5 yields -4.7 A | 5.05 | 10.4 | 9.78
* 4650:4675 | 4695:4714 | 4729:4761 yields 5.3 A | 7.39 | 6.26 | 9.87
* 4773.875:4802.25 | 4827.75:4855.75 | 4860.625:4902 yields -4.4 A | 9.78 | 9.36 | 6.85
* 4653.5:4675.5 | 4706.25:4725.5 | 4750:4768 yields 2.9 A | 7.49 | 7.59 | 10.3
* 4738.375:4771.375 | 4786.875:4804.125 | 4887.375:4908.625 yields -1.5 A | 9.99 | 9.71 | 6.26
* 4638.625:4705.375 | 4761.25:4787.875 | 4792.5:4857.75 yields -4.1 A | 6.57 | 9.91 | 9.59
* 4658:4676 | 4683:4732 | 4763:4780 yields 4.3 A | 7.43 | 7.67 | 9.93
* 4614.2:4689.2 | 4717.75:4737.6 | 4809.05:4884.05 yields -3.7 A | 5.48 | 8.02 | 8.73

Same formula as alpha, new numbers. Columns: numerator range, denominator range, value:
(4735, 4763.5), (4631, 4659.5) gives 1.96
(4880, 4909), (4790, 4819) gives 0.67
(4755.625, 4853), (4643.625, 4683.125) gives 1.59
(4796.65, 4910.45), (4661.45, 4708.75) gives 1.29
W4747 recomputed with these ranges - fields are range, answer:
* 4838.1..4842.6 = 8.77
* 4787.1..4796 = 9.29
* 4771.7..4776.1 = 10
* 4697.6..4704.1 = 4.78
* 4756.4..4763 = 10.7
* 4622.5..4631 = 1.69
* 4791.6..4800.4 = 9.33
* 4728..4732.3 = 11.5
